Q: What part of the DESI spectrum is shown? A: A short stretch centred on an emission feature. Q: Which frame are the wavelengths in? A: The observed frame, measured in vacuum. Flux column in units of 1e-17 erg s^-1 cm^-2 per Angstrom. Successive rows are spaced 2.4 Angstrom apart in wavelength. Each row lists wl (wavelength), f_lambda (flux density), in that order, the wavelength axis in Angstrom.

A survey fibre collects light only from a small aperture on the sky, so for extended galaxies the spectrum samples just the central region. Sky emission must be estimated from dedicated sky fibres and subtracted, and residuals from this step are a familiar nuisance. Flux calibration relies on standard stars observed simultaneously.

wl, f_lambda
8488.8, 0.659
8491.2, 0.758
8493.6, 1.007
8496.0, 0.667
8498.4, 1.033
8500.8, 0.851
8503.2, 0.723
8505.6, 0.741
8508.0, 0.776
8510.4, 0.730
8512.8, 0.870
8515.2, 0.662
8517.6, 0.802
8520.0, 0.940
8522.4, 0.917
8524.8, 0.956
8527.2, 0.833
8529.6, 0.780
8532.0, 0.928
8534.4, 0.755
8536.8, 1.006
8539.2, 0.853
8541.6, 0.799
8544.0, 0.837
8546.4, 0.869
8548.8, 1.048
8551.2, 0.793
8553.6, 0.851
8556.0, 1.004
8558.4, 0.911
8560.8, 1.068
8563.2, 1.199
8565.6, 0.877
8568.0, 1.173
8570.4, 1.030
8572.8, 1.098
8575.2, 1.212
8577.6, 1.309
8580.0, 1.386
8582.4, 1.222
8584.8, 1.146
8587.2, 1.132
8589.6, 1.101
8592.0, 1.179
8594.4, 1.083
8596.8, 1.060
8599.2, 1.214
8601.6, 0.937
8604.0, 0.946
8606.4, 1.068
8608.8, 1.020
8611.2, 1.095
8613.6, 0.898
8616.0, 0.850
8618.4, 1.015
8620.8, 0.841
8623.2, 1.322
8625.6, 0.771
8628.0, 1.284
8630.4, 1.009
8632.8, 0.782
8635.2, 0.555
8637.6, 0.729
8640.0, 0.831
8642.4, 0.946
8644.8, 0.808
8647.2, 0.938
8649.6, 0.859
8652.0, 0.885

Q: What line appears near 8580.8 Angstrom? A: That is H-beta 4861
